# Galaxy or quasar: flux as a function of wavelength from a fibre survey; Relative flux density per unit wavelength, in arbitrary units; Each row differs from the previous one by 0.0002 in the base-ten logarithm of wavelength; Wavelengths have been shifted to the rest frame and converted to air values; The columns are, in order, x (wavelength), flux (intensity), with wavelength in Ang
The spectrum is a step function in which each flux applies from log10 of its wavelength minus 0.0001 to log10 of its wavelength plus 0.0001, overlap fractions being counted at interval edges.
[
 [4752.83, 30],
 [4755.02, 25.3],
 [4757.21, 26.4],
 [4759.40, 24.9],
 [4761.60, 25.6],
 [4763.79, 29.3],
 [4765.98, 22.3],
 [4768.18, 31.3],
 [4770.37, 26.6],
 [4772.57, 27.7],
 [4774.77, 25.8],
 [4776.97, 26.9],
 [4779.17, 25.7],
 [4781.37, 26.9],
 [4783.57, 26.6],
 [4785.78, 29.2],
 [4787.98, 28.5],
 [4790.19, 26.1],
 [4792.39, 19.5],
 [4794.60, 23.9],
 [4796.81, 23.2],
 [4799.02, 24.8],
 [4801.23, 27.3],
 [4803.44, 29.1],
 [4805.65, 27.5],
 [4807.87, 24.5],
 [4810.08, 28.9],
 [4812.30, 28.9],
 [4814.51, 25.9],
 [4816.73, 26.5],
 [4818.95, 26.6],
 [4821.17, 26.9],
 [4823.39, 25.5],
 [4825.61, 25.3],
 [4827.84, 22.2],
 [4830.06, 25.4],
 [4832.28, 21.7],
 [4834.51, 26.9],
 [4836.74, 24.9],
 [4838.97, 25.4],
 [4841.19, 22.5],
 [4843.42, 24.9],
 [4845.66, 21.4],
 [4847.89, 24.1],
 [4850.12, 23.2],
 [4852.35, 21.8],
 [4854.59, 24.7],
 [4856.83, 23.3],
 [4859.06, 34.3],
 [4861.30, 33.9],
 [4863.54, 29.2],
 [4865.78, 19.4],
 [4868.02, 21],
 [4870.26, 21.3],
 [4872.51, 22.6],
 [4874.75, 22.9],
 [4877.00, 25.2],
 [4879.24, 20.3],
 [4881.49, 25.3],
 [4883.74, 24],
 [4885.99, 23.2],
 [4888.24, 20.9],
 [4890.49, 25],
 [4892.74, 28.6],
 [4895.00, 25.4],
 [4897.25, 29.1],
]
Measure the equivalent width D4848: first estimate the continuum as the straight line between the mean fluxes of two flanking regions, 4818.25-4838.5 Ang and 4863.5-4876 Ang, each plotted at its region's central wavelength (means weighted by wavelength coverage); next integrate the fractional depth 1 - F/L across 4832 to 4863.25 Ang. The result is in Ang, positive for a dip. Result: -2.4 Ang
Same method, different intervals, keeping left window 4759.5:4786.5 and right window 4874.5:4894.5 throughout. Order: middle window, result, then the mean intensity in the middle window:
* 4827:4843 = 0.7 Ang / 24.2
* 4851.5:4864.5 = -1.7 Ang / 28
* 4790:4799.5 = 1.1 Ang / 23.2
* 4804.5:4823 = -0.8 Ang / 26.9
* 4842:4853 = 0.8 Ang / 23.1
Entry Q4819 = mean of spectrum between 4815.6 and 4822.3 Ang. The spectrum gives 26.6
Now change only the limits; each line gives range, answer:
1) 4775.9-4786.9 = 27.1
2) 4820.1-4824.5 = 26.2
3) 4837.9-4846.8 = 23.5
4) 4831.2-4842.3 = 24.3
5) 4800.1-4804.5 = 28.2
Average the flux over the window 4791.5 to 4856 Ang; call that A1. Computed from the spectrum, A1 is 24.9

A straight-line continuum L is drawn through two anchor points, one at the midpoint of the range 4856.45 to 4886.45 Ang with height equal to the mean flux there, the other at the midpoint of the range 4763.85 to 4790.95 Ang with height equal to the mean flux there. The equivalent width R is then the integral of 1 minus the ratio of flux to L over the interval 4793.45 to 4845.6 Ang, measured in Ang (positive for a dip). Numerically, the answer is 1.1 Ang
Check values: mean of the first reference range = 27.1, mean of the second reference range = 24.8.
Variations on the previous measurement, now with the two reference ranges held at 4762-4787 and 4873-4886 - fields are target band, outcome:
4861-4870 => -0.3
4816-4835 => 0.1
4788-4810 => 0.7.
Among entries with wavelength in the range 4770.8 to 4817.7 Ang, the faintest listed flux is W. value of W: 19.5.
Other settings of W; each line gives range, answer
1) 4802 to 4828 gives 22.2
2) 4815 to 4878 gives 19.4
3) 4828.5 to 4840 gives 21.7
